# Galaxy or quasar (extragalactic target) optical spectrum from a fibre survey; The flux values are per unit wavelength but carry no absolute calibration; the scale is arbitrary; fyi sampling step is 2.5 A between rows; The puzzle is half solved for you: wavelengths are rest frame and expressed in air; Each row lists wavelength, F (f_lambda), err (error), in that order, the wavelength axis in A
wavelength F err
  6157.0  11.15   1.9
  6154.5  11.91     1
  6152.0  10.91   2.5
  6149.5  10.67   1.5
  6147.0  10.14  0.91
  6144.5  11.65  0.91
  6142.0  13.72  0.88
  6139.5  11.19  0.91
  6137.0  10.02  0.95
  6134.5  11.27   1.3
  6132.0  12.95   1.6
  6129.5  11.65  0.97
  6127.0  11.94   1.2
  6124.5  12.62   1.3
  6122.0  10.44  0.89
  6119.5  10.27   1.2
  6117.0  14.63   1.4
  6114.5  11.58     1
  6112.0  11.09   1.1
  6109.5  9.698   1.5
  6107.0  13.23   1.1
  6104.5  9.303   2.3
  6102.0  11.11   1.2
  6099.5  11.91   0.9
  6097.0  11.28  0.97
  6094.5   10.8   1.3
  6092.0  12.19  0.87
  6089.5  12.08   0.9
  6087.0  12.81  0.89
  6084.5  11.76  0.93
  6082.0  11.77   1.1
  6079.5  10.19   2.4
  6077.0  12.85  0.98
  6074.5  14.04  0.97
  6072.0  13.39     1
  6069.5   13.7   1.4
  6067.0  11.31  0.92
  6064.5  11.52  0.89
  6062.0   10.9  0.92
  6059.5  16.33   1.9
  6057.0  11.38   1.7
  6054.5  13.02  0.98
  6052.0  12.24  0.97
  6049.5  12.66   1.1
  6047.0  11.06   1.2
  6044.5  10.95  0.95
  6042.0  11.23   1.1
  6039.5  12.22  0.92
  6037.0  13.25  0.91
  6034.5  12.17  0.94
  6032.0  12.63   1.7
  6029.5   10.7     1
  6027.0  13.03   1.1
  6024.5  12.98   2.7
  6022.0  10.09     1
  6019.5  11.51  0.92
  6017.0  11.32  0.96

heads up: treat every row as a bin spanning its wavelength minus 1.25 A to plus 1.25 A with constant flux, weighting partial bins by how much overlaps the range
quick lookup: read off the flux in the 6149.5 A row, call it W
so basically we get 10.67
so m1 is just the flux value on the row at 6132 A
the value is 12.95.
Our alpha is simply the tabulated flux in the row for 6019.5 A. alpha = 11.51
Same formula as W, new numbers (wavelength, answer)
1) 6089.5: 12.08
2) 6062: 10.9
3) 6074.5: 14.04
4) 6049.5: 12.66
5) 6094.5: 10.8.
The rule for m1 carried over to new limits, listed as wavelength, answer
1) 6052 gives 12.24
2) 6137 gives 10.02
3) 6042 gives 11.23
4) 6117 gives 14.63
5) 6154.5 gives 11.91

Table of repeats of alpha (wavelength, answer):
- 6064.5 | 11.52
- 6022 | 10.09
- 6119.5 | 10.27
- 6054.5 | 13.02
